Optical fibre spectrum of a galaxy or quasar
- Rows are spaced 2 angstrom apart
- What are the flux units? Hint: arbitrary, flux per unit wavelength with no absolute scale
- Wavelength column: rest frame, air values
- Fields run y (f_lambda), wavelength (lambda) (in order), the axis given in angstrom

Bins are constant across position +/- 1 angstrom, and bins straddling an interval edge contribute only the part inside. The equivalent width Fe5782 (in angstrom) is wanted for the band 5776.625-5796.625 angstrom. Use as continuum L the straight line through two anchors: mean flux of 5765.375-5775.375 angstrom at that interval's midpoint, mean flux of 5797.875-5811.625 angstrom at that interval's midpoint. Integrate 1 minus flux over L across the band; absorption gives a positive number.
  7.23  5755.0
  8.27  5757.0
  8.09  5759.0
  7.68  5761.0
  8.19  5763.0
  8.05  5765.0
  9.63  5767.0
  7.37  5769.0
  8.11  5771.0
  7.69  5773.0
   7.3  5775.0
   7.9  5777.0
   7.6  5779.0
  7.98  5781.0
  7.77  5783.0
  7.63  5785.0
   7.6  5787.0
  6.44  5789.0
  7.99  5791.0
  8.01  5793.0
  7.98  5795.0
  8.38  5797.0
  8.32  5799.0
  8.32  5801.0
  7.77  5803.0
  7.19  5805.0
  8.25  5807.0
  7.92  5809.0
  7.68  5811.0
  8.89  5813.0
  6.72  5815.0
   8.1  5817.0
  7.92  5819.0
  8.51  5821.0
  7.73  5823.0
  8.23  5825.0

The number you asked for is 0.7 angstrom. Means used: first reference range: 8.07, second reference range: 7.93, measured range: 7.71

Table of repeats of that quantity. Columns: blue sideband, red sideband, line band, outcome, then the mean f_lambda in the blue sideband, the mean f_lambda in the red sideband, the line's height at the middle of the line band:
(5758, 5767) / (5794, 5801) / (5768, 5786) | 1.1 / 8.18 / 8.24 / 8.21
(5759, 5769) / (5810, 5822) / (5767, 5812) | 1.6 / 8.26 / 7.97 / 8.12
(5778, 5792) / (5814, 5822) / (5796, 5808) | -0.5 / 7.57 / 7.81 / 7.7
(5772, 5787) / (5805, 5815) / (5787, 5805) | 0.0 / 7.69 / 7.94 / 7.82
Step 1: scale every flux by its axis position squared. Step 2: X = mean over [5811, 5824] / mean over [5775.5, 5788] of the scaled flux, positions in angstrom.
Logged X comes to 1.04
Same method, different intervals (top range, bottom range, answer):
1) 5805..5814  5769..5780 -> 1.06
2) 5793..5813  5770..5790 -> 1.06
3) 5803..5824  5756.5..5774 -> 0.99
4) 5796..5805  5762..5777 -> 1.02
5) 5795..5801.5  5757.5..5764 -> 1.05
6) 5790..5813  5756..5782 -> 1.02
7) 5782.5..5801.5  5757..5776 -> 0.98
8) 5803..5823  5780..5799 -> 1.02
